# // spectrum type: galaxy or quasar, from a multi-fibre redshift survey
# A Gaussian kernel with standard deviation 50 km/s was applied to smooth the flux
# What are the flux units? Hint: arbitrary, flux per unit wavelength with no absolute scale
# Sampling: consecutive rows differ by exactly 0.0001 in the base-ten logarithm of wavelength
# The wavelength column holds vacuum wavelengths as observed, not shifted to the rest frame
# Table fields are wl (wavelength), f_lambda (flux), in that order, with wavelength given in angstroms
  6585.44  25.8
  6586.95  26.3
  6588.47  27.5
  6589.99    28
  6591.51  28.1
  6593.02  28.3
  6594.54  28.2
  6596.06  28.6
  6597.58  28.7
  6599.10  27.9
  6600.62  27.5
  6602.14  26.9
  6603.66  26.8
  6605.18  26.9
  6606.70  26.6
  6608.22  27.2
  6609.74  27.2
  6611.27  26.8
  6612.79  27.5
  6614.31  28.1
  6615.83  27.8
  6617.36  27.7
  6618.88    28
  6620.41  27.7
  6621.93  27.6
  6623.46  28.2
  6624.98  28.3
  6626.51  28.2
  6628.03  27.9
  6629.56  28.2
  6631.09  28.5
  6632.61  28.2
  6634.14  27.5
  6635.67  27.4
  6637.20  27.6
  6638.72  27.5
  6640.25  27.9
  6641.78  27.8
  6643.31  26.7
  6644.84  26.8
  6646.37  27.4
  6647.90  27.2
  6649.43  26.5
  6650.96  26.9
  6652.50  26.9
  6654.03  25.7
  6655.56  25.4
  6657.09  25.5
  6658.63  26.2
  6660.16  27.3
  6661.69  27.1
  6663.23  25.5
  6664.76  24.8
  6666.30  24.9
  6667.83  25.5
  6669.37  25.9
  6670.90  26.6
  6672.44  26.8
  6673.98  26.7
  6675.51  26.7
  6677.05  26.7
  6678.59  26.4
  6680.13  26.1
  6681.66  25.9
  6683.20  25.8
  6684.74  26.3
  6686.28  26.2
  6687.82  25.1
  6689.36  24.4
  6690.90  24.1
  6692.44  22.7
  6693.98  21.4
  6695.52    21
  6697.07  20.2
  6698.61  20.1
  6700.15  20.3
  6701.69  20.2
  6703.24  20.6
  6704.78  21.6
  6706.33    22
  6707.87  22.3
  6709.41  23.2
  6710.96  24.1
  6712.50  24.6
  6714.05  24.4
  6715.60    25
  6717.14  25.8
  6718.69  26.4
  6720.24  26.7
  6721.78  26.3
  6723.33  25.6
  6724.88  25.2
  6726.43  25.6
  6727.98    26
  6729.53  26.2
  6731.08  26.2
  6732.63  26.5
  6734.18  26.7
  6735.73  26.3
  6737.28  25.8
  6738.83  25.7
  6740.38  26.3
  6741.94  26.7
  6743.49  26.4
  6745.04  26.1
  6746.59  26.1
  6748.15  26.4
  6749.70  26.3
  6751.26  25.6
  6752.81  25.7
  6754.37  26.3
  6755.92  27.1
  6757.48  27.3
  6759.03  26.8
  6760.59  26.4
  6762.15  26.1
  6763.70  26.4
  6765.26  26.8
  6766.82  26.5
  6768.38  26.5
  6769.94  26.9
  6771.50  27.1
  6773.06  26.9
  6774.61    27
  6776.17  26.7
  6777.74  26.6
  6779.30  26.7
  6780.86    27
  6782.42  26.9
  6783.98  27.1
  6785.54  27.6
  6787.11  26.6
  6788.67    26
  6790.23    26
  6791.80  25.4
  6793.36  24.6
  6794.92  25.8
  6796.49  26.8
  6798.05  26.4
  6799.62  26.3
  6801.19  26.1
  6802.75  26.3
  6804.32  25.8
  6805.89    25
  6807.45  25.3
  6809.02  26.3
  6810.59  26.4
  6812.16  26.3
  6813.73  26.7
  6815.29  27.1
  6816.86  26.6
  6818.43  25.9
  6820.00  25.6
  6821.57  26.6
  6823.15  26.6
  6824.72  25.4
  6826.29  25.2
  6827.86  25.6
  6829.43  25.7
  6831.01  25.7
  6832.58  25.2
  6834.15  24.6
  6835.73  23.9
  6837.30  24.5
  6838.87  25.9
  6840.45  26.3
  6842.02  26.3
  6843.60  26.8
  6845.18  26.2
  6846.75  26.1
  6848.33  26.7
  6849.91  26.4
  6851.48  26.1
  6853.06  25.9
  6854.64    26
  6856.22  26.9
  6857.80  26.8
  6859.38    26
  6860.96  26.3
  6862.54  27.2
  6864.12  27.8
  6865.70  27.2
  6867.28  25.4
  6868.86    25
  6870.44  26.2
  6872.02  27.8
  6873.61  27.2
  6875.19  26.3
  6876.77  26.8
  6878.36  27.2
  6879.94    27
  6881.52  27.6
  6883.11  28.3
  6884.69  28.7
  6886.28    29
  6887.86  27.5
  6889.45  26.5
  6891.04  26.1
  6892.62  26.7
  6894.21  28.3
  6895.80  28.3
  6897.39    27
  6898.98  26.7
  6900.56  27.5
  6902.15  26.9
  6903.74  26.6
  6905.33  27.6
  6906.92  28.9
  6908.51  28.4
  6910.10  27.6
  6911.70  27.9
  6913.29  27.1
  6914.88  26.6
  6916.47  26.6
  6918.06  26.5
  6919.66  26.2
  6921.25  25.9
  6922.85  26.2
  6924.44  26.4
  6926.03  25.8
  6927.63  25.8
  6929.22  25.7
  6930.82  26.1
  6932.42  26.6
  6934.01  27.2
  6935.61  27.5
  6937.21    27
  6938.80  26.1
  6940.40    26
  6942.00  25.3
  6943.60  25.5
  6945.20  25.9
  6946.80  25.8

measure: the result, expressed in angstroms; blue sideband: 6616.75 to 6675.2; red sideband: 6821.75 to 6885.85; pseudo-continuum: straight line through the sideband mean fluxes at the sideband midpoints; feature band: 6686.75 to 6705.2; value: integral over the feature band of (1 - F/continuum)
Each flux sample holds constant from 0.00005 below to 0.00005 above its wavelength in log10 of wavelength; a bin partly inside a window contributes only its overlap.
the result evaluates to 3.4 angstroms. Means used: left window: 27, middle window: 21.9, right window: 26.3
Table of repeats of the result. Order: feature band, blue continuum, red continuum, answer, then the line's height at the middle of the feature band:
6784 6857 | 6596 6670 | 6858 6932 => 2.74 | 27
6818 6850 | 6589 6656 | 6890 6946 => 1.44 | 27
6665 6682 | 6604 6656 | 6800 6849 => 0.57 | 27.1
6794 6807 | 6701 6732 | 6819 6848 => -0.36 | 25.3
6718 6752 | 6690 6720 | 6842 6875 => -3.91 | 23.4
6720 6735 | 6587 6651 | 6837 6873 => 0.53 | 27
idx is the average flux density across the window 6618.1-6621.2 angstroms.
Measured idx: 27.9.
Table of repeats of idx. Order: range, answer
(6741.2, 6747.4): 26.3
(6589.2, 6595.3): 28.1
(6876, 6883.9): 27.4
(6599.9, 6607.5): 27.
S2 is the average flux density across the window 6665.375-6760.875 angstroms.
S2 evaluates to 25.1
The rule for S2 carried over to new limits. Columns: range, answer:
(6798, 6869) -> 26.1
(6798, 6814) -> 26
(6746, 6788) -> 26.6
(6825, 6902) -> 26.6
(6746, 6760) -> 26.4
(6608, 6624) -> 27.6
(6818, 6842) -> 25.5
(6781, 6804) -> 26.3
